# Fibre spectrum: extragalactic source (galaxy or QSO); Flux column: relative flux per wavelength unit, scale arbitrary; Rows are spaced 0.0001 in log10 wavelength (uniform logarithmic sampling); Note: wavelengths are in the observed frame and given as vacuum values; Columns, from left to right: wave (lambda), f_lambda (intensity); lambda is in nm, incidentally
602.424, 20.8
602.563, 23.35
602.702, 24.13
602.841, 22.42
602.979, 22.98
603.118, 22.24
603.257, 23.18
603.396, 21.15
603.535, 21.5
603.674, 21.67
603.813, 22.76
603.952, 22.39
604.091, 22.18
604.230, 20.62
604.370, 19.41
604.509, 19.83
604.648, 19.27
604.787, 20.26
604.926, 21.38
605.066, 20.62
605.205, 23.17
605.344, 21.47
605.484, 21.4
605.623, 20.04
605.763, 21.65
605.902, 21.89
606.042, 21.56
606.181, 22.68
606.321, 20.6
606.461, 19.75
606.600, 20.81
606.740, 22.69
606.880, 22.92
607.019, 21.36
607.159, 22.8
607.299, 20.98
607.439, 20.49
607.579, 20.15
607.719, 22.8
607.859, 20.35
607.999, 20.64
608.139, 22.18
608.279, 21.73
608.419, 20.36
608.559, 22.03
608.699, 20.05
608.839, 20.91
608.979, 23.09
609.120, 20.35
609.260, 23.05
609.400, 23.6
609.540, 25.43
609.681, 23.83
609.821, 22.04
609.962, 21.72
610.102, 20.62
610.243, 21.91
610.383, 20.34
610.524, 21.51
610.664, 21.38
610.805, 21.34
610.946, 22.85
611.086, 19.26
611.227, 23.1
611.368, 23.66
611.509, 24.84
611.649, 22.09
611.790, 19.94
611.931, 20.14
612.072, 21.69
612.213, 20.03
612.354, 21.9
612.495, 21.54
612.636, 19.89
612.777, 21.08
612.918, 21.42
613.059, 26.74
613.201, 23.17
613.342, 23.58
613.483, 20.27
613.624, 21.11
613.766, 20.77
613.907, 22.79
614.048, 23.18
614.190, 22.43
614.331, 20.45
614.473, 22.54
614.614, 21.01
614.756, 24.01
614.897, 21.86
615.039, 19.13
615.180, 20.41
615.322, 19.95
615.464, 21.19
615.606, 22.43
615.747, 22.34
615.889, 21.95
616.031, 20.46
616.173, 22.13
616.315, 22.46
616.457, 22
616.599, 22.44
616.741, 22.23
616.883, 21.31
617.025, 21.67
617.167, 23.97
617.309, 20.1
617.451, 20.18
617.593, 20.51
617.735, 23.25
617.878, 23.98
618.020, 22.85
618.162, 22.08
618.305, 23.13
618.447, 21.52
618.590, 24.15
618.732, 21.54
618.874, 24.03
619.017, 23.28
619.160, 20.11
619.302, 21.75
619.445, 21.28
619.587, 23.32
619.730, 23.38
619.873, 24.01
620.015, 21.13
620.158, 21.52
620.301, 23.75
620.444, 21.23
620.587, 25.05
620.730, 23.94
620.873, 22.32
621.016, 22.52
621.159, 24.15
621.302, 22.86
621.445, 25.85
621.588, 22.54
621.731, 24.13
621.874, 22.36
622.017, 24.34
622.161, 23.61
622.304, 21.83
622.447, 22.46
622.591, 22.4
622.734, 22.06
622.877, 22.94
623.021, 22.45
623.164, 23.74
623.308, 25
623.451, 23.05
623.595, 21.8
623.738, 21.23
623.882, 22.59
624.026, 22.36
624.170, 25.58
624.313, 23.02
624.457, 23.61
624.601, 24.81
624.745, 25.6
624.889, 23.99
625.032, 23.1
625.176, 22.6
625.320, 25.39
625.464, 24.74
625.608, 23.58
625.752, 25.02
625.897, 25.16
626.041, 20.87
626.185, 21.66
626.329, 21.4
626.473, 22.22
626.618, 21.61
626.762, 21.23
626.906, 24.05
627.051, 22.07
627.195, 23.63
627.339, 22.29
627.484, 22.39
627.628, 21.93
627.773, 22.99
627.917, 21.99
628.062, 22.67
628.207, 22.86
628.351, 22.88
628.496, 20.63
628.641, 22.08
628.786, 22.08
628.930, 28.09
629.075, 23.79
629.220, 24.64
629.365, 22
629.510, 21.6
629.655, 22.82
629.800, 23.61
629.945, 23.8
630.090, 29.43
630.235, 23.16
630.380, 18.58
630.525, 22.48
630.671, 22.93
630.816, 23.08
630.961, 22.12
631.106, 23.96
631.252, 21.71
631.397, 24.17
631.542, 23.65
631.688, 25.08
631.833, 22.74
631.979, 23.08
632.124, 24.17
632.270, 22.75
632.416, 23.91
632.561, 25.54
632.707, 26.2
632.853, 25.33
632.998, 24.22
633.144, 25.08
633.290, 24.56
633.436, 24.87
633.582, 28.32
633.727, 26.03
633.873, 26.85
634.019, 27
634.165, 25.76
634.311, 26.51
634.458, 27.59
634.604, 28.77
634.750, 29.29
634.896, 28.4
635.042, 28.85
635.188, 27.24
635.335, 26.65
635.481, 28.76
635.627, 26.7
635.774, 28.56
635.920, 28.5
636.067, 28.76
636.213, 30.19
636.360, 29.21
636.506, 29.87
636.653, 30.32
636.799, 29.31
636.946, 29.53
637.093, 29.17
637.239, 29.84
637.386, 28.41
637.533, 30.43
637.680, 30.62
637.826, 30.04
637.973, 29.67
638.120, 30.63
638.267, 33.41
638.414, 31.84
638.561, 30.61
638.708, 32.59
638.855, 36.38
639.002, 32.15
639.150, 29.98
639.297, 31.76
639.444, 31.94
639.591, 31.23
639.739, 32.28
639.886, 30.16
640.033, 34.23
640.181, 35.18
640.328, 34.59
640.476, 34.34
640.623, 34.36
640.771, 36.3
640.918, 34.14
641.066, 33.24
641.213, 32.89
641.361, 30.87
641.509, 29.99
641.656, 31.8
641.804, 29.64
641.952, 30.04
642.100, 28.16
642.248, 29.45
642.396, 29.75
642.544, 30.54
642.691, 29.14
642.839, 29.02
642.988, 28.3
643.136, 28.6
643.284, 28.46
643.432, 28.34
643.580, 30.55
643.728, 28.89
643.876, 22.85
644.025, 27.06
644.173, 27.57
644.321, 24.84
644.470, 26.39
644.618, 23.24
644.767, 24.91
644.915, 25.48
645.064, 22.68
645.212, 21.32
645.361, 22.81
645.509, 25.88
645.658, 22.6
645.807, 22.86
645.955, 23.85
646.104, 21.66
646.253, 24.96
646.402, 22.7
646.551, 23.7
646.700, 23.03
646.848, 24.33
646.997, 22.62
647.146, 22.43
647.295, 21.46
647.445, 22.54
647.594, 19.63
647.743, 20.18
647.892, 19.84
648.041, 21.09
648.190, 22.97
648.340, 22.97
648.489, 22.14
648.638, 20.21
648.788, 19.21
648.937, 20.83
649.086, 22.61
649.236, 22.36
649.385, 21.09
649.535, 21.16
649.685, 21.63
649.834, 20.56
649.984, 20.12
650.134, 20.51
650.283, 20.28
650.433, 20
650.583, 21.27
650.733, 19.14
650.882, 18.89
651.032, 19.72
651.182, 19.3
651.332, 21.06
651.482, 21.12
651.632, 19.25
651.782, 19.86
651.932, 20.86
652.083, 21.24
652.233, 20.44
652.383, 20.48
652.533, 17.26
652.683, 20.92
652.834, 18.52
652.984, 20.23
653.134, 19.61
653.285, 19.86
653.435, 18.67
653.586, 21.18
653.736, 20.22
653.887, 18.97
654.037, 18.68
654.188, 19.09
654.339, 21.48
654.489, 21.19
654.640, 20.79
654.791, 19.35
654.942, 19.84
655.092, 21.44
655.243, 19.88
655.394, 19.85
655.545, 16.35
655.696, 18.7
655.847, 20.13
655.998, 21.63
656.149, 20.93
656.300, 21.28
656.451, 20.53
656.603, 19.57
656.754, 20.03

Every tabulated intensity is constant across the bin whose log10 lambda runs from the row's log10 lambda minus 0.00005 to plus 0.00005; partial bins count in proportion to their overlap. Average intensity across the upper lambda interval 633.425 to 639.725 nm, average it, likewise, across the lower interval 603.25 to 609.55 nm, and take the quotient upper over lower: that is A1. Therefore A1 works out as 1.4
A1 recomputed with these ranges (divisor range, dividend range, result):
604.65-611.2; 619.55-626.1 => 1.08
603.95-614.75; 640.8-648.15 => 1.21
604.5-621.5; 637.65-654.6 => 1.15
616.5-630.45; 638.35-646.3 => 1.27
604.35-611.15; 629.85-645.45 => 1.31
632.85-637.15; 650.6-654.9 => 0.72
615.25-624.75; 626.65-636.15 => 1.09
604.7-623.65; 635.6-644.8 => 1.37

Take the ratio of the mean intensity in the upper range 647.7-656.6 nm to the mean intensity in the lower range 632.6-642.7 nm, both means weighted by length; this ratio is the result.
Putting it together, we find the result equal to 0.68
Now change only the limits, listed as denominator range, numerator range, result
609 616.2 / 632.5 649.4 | 1.26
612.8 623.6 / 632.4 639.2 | 1.28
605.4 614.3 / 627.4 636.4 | 1.14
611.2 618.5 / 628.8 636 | 1.15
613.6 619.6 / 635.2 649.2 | 1.26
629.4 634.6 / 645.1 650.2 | 0.90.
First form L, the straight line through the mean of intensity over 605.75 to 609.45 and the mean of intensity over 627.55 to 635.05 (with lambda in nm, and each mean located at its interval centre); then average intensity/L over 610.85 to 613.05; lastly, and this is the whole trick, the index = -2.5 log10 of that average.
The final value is 0.02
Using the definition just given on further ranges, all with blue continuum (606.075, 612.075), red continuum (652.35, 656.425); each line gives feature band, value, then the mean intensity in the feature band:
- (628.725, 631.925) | -0.13 mag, 23.4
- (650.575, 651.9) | 0.00 mag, 19.9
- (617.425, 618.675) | -0.06 mag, 22.5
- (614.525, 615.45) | 0.02 mag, 21.1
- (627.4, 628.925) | -0.08 mag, 22.5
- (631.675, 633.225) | -0.17 mag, 24.3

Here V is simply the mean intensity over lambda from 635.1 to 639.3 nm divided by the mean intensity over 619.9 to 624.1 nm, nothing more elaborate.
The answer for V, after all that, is 1.3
